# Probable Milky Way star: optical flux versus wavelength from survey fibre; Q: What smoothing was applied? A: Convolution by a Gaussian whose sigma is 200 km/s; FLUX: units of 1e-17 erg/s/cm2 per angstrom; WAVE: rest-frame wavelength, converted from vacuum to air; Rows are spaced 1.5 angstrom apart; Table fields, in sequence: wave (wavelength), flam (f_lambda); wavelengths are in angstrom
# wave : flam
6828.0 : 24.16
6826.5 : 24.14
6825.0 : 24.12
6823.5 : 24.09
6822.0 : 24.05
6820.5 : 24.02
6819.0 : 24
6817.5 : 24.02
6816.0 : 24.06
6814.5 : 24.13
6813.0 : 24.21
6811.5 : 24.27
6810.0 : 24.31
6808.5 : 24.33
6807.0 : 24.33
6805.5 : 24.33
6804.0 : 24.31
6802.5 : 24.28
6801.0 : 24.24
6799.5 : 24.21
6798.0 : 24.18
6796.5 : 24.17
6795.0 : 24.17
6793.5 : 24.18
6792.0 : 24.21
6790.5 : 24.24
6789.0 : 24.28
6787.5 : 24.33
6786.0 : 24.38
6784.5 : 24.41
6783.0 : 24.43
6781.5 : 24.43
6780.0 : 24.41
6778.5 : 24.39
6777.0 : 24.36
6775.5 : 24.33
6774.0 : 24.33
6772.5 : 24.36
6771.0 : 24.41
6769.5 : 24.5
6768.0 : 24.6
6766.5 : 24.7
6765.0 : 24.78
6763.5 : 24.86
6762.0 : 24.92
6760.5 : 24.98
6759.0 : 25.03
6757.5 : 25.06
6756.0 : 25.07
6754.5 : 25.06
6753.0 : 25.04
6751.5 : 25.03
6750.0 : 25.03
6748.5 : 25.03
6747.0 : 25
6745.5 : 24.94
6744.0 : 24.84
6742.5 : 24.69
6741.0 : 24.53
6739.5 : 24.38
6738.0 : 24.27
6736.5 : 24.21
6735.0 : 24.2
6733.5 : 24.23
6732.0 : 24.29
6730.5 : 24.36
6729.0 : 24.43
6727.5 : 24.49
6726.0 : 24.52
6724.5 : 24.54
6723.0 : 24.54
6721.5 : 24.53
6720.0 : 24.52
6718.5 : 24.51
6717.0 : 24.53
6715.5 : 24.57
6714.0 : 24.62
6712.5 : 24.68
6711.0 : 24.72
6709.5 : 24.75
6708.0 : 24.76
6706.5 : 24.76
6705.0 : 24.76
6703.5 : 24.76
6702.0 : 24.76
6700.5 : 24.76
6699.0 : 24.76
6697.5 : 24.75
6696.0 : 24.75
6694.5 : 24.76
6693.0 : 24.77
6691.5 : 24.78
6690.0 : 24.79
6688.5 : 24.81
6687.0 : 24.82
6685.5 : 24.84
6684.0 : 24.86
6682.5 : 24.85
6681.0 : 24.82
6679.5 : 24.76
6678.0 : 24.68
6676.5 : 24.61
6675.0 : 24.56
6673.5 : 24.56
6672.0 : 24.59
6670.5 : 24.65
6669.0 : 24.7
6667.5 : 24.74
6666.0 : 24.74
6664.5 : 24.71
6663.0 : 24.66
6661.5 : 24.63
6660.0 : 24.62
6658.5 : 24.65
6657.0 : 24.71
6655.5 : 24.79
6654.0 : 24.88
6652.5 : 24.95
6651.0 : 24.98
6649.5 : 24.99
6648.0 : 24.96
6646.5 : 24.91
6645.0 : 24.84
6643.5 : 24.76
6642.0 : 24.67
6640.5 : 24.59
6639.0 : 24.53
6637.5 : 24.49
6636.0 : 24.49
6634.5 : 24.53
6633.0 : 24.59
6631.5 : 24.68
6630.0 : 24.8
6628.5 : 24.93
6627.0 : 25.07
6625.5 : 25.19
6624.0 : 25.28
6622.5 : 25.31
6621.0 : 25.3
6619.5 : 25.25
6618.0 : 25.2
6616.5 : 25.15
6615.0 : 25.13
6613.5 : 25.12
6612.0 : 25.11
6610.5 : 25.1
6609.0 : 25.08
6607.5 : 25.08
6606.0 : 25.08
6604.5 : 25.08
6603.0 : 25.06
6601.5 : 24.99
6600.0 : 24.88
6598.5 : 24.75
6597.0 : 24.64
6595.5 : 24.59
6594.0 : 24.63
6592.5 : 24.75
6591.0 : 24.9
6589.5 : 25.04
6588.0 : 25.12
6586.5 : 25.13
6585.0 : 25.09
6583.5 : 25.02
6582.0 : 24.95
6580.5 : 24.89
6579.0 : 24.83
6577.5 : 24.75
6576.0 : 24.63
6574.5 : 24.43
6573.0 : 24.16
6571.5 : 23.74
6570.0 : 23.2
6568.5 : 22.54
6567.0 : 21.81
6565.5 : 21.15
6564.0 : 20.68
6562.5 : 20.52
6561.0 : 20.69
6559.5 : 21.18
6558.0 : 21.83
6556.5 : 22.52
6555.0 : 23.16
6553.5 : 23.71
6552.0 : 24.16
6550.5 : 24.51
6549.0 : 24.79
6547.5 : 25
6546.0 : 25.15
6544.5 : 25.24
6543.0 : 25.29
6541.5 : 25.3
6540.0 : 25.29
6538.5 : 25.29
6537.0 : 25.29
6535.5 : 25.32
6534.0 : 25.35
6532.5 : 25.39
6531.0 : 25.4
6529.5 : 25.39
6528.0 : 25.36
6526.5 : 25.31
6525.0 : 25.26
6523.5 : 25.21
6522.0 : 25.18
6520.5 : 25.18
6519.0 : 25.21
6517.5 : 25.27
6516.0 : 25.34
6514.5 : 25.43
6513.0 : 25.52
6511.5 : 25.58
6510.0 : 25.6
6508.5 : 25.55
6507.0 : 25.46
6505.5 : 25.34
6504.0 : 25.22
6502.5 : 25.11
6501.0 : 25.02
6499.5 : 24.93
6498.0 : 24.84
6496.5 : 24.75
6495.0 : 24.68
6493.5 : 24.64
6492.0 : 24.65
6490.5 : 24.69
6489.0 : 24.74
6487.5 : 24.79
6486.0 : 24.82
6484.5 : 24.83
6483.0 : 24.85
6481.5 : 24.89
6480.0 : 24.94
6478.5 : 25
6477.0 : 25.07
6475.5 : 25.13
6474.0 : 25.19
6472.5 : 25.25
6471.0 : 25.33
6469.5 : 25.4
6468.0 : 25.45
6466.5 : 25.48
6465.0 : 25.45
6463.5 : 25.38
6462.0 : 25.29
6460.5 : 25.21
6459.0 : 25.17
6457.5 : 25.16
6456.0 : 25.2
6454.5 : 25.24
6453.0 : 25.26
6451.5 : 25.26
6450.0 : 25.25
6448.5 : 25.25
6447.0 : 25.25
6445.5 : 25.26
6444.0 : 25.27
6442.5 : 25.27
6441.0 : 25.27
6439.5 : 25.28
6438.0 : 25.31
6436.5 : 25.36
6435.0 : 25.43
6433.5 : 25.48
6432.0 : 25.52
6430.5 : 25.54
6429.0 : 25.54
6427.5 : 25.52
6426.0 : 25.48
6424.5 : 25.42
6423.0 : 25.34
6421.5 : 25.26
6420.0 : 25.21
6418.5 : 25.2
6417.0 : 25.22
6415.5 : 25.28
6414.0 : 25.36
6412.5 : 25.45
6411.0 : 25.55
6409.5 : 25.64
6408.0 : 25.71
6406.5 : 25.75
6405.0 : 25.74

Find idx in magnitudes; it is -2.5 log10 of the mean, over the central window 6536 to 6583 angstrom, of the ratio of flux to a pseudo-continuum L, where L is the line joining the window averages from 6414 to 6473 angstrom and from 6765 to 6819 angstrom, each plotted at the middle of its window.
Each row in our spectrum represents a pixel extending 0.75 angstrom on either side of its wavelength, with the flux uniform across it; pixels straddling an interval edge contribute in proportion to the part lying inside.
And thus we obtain 0.06 mag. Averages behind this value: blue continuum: 25.3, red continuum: 24.3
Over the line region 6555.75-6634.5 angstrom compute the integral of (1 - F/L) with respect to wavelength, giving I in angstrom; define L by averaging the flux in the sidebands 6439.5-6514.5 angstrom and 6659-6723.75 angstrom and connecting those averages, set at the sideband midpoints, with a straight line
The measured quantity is 2.0 angstrom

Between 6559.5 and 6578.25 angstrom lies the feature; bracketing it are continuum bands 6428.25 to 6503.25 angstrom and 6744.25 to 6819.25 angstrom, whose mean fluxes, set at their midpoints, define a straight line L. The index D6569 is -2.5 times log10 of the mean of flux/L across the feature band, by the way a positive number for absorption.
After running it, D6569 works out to 0.11 mag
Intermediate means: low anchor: 25.1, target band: 22.6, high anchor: 24.5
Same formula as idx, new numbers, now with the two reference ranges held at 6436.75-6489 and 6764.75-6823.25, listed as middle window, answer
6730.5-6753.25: -0.01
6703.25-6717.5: -0.01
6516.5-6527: -0.01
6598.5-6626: -0.01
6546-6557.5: 0.04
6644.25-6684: 0.00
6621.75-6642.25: 0.00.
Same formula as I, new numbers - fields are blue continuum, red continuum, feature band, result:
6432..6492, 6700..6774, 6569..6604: 0.4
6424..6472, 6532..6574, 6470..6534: -1.7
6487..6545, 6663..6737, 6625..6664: 0.1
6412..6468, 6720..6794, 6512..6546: -0.3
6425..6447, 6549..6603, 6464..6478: -0.2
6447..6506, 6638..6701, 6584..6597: 0.0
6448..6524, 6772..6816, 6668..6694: -0.1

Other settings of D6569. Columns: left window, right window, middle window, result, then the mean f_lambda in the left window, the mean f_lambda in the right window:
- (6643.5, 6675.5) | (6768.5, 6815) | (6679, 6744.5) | 0.00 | 24.8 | 24.3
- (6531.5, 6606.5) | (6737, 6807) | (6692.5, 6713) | -0.01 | 24.2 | 24.6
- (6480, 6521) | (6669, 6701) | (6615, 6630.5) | -0.01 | 25.1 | 24.7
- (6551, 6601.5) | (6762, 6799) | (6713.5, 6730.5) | -0.01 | 23.7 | 24.4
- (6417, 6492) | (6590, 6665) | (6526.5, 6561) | 0.03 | 25.2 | 24.9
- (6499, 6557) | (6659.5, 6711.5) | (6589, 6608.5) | 0.00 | 25.1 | 24.7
